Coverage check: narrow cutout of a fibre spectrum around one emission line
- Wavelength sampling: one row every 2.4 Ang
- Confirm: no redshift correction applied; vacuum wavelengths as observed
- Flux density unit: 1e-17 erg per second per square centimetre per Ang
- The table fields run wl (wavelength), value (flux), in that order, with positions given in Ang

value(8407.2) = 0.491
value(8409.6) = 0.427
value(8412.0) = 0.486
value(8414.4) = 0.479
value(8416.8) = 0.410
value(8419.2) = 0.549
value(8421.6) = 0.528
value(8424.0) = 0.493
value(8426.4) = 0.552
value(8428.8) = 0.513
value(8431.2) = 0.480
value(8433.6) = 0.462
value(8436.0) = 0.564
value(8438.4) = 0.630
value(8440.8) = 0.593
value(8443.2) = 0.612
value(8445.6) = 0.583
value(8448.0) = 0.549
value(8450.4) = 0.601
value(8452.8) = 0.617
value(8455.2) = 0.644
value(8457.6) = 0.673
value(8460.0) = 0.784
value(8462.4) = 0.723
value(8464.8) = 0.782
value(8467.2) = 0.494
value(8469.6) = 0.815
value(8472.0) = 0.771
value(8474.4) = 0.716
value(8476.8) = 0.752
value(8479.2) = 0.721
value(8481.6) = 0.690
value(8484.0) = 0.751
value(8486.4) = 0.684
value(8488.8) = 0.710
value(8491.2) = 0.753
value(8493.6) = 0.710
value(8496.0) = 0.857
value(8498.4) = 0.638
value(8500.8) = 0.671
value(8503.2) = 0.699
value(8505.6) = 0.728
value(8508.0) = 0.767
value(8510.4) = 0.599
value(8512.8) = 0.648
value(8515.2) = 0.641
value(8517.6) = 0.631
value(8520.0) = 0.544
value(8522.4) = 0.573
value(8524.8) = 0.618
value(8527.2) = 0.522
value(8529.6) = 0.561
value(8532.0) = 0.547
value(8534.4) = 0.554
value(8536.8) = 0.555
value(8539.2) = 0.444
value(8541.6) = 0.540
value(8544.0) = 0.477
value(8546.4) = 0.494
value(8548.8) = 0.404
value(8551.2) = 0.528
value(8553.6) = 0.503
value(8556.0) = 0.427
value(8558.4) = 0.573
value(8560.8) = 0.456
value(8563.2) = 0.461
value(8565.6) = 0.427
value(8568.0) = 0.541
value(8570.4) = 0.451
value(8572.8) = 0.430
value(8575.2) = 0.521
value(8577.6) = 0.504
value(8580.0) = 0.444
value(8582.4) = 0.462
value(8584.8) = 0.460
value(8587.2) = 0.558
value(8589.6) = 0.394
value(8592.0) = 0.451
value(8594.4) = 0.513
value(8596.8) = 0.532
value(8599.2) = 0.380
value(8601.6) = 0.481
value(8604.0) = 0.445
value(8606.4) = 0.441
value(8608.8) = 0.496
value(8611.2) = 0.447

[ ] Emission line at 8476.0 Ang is Mg II 2798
